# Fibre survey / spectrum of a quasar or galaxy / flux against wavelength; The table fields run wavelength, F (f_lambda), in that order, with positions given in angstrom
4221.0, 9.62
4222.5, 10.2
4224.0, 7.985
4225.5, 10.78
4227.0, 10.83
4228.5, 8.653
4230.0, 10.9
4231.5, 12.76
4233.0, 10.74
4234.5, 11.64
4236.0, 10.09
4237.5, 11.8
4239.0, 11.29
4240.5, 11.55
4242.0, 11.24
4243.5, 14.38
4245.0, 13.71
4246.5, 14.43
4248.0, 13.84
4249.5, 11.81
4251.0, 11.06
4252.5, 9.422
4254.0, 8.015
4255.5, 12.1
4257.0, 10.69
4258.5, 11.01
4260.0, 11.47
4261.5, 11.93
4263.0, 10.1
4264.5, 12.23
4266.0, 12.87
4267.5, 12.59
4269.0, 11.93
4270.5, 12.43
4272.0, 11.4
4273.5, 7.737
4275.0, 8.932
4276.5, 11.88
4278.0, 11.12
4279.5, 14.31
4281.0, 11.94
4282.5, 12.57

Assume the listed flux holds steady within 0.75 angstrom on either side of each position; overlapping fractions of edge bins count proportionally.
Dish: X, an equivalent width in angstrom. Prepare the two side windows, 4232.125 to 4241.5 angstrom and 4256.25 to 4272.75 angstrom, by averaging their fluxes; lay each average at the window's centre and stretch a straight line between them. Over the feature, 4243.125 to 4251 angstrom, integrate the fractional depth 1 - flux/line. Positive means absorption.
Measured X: -1.4 angstrom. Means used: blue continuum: 11.2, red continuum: 11.7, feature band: 13.4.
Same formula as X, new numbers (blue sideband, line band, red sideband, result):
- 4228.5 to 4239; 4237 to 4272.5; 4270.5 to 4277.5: -3.7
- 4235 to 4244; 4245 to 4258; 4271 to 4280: -0.2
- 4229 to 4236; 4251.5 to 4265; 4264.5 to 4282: 0.9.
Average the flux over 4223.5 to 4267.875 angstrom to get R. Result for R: 11.4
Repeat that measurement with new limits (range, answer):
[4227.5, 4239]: 11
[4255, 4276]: 11.2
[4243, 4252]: 13.1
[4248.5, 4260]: 10.7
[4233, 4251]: 12.2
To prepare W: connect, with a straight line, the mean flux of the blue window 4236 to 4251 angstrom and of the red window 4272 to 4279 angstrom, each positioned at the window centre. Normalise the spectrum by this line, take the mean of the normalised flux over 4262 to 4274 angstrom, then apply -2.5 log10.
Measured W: -0.07 mag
